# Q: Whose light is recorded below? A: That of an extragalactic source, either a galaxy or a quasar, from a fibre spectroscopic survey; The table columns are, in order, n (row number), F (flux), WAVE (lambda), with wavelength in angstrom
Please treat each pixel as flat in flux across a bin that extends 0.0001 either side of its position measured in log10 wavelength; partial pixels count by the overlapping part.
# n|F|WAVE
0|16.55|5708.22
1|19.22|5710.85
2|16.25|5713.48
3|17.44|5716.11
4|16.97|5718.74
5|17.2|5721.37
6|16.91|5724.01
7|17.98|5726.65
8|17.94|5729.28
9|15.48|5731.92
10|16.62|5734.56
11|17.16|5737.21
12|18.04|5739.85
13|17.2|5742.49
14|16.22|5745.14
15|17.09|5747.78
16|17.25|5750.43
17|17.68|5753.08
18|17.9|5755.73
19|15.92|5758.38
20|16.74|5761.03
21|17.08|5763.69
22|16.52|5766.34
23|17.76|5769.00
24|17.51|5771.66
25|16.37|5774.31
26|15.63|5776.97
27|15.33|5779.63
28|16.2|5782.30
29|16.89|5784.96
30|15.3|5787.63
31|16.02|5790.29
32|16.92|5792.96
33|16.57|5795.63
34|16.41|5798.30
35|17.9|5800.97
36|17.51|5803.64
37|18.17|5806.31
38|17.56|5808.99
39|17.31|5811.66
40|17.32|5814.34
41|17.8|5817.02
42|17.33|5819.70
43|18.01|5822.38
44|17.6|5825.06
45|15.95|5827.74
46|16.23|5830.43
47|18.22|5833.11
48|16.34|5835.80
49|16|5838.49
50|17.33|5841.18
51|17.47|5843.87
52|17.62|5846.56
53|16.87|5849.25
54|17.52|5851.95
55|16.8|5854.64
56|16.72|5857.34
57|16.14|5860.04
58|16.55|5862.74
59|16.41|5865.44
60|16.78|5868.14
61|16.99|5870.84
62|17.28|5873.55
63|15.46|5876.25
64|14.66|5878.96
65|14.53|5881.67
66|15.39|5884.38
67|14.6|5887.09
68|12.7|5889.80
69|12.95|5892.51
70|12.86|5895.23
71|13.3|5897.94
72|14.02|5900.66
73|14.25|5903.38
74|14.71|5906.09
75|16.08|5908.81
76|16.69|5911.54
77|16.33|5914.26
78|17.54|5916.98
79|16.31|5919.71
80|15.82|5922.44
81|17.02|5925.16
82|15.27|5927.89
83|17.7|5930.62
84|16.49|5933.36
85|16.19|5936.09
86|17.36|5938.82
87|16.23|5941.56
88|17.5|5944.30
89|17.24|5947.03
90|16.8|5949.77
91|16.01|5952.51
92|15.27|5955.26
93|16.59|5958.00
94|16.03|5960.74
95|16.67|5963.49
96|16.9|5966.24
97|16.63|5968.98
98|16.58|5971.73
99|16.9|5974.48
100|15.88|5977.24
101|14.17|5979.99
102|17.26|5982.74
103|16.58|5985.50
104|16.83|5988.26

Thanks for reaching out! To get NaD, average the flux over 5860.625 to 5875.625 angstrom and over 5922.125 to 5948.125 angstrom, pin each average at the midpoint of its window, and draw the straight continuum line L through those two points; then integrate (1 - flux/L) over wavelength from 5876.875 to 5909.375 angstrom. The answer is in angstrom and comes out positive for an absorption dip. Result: 5.0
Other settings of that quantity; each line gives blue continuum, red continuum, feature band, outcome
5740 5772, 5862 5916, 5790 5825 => -2.18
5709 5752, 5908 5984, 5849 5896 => 3.09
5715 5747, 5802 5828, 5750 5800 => 2.00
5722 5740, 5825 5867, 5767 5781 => 0.40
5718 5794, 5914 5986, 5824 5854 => -0.58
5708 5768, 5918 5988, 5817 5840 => -0.23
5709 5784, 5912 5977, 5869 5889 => 1.44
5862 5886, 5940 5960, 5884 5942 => 2.93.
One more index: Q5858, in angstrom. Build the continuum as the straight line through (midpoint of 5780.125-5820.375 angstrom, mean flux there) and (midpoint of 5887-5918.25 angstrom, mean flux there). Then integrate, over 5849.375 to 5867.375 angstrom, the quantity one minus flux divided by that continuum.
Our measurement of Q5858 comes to -1.2 angstrom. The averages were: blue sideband 17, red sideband 14.7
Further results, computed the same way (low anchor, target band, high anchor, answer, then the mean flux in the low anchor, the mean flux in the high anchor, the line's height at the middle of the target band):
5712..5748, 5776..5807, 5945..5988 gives 0.60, 17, 16.4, 16.9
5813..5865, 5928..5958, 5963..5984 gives -0.19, 17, 16.4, 16.5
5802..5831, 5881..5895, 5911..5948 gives 2.50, 17.4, 16.7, 16.9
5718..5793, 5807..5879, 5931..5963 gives -1.08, 16.8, 16.6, 16.7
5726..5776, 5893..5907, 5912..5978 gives 2.46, 17.1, 16.6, 16.7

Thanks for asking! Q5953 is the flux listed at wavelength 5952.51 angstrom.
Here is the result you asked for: 16.01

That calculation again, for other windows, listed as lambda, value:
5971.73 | 16.58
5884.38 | 15.39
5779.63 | 15.33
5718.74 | 16.97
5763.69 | 17.08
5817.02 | 17.8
